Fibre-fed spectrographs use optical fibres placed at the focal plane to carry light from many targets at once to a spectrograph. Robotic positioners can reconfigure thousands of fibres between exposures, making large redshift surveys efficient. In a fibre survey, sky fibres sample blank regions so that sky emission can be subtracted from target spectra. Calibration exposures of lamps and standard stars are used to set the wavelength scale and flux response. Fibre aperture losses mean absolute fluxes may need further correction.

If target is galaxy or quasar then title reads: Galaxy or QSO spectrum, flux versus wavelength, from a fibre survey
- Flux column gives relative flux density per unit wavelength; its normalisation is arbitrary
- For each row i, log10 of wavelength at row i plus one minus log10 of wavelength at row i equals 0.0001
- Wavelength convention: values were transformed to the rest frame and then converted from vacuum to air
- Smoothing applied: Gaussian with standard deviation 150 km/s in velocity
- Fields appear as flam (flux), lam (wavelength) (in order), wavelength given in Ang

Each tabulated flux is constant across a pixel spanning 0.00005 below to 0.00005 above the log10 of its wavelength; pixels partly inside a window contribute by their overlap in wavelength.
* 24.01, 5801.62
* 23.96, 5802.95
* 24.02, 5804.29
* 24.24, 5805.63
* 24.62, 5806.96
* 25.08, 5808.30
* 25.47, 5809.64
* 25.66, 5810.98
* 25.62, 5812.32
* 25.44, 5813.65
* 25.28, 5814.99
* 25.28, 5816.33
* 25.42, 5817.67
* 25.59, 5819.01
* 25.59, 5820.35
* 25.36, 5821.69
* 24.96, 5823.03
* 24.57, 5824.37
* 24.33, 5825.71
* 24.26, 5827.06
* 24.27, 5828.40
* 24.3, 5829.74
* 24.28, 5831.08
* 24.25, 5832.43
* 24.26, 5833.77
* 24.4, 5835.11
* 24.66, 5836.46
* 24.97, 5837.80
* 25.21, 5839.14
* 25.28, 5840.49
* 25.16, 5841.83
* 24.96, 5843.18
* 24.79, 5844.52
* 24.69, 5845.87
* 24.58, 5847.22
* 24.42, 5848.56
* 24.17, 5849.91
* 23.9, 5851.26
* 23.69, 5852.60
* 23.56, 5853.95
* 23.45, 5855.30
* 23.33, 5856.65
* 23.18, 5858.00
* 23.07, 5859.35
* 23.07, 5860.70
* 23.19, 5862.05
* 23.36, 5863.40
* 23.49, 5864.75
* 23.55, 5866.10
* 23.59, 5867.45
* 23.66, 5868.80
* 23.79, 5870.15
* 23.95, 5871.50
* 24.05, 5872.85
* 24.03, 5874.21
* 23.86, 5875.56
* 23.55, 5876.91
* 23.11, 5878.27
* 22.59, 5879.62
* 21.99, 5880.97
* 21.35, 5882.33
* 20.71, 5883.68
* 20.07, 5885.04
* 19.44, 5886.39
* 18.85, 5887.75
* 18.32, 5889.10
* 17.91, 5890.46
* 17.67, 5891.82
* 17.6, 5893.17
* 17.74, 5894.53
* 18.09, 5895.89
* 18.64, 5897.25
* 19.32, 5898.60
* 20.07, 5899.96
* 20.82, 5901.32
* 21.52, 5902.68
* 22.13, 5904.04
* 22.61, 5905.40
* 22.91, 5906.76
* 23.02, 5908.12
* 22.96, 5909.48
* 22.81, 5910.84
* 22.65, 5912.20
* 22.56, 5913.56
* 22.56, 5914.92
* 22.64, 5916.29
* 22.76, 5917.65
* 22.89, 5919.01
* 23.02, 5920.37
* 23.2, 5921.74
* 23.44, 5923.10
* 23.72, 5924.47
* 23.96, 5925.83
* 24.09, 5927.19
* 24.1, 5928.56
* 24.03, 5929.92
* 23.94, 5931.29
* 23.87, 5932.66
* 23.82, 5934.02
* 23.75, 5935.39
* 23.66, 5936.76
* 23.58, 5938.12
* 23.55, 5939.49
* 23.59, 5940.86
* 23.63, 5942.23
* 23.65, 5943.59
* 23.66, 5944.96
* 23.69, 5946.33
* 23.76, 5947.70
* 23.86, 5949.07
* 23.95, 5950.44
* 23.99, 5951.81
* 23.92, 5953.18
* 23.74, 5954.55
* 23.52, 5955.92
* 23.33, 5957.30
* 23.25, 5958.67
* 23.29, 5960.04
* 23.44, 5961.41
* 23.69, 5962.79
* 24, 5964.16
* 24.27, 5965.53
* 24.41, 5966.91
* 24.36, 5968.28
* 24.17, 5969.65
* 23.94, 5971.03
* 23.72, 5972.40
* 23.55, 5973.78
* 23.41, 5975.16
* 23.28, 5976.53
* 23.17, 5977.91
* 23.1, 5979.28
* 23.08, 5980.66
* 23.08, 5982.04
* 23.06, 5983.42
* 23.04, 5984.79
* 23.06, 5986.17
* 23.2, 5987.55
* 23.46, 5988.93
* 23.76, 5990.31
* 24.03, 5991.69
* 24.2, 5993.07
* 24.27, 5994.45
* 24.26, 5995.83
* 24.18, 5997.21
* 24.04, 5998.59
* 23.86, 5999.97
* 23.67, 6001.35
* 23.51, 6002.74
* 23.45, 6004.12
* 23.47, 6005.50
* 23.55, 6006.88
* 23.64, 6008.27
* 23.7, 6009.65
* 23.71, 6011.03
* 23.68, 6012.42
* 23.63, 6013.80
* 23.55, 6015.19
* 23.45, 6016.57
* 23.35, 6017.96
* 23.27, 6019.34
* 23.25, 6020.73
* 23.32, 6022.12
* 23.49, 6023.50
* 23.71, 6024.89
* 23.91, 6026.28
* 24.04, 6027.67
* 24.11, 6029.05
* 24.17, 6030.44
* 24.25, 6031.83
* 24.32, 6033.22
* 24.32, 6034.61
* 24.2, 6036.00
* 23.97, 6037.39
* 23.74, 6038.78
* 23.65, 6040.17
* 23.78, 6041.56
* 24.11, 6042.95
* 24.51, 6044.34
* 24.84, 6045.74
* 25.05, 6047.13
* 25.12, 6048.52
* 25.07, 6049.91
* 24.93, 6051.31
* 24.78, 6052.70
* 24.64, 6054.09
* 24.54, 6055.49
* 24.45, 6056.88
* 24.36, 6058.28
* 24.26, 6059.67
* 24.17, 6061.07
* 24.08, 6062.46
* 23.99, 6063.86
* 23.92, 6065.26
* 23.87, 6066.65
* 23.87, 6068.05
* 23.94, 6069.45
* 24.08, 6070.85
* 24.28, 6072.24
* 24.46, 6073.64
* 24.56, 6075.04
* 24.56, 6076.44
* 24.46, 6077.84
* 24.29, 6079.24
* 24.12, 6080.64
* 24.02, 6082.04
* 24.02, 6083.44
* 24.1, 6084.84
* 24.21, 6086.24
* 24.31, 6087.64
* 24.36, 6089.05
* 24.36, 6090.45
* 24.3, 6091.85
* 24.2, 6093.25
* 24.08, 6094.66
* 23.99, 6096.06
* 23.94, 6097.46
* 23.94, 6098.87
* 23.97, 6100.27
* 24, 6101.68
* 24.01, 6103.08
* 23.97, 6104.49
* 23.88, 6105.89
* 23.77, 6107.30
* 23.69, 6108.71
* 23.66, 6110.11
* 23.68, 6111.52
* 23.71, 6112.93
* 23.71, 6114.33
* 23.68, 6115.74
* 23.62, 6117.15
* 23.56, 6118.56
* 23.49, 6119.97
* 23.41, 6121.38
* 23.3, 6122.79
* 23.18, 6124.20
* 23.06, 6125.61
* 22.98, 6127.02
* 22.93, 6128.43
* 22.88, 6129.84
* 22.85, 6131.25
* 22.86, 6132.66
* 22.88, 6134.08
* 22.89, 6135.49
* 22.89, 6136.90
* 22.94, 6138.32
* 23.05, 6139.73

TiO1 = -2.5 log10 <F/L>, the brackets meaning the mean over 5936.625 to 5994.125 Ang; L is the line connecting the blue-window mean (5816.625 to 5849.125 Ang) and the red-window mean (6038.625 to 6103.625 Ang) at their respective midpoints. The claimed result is 0.04 mag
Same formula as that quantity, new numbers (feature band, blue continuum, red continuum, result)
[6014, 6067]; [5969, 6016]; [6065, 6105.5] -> -0.011 mag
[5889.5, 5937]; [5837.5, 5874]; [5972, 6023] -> 0.087 mag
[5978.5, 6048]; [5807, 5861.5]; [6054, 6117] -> 0.021 mag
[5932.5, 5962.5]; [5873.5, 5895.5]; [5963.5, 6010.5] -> -0.057 mag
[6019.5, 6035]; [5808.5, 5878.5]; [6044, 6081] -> 0.024 mag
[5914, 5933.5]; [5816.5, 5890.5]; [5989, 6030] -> 0.010 mag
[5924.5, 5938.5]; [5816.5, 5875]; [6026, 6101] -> 0.016 mag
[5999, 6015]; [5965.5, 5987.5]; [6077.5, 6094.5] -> 0.004 mag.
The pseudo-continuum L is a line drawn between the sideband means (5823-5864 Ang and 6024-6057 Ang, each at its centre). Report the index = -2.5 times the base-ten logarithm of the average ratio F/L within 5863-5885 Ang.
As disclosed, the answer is 0.05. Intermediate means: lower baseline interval 24.2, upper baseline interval 24.3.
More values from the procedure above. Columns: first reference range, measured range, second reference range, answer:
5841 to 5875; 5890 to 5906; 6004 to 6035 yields 0.22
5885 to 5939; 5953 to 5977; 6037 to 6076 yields -0.05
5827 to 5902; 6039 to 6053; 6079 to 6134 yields -0.05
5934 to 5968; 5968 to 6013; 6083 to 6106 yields 0.01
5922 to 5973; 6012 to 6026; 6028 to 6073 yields 0.03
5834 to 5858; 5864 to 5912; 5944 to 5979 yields 0.13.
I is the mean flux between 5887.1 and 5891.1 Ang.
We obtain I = 18.4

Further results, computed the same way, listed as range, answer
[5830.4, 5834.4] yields 24.3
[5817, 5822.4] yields 25.5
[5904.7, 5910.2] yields 22.9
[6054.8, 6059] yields 24.5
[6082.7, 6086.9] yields 24.1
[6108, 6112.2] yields 23.7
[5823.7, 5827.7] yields 24.3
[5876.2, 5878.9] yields 23.3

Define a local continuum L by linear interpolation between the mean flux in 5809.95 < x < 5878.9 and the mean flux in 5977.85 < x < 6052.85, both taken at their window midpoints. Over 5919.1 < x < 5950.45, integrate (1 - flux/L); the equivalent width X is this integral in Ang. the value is 0.5 Ang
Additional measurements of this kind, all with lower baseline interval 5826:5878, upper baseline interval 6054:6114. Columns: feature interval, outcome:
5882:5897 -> 3.3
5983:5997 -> 0.2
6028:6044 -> 0.0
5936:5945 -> 0.2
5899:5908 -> 0.9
